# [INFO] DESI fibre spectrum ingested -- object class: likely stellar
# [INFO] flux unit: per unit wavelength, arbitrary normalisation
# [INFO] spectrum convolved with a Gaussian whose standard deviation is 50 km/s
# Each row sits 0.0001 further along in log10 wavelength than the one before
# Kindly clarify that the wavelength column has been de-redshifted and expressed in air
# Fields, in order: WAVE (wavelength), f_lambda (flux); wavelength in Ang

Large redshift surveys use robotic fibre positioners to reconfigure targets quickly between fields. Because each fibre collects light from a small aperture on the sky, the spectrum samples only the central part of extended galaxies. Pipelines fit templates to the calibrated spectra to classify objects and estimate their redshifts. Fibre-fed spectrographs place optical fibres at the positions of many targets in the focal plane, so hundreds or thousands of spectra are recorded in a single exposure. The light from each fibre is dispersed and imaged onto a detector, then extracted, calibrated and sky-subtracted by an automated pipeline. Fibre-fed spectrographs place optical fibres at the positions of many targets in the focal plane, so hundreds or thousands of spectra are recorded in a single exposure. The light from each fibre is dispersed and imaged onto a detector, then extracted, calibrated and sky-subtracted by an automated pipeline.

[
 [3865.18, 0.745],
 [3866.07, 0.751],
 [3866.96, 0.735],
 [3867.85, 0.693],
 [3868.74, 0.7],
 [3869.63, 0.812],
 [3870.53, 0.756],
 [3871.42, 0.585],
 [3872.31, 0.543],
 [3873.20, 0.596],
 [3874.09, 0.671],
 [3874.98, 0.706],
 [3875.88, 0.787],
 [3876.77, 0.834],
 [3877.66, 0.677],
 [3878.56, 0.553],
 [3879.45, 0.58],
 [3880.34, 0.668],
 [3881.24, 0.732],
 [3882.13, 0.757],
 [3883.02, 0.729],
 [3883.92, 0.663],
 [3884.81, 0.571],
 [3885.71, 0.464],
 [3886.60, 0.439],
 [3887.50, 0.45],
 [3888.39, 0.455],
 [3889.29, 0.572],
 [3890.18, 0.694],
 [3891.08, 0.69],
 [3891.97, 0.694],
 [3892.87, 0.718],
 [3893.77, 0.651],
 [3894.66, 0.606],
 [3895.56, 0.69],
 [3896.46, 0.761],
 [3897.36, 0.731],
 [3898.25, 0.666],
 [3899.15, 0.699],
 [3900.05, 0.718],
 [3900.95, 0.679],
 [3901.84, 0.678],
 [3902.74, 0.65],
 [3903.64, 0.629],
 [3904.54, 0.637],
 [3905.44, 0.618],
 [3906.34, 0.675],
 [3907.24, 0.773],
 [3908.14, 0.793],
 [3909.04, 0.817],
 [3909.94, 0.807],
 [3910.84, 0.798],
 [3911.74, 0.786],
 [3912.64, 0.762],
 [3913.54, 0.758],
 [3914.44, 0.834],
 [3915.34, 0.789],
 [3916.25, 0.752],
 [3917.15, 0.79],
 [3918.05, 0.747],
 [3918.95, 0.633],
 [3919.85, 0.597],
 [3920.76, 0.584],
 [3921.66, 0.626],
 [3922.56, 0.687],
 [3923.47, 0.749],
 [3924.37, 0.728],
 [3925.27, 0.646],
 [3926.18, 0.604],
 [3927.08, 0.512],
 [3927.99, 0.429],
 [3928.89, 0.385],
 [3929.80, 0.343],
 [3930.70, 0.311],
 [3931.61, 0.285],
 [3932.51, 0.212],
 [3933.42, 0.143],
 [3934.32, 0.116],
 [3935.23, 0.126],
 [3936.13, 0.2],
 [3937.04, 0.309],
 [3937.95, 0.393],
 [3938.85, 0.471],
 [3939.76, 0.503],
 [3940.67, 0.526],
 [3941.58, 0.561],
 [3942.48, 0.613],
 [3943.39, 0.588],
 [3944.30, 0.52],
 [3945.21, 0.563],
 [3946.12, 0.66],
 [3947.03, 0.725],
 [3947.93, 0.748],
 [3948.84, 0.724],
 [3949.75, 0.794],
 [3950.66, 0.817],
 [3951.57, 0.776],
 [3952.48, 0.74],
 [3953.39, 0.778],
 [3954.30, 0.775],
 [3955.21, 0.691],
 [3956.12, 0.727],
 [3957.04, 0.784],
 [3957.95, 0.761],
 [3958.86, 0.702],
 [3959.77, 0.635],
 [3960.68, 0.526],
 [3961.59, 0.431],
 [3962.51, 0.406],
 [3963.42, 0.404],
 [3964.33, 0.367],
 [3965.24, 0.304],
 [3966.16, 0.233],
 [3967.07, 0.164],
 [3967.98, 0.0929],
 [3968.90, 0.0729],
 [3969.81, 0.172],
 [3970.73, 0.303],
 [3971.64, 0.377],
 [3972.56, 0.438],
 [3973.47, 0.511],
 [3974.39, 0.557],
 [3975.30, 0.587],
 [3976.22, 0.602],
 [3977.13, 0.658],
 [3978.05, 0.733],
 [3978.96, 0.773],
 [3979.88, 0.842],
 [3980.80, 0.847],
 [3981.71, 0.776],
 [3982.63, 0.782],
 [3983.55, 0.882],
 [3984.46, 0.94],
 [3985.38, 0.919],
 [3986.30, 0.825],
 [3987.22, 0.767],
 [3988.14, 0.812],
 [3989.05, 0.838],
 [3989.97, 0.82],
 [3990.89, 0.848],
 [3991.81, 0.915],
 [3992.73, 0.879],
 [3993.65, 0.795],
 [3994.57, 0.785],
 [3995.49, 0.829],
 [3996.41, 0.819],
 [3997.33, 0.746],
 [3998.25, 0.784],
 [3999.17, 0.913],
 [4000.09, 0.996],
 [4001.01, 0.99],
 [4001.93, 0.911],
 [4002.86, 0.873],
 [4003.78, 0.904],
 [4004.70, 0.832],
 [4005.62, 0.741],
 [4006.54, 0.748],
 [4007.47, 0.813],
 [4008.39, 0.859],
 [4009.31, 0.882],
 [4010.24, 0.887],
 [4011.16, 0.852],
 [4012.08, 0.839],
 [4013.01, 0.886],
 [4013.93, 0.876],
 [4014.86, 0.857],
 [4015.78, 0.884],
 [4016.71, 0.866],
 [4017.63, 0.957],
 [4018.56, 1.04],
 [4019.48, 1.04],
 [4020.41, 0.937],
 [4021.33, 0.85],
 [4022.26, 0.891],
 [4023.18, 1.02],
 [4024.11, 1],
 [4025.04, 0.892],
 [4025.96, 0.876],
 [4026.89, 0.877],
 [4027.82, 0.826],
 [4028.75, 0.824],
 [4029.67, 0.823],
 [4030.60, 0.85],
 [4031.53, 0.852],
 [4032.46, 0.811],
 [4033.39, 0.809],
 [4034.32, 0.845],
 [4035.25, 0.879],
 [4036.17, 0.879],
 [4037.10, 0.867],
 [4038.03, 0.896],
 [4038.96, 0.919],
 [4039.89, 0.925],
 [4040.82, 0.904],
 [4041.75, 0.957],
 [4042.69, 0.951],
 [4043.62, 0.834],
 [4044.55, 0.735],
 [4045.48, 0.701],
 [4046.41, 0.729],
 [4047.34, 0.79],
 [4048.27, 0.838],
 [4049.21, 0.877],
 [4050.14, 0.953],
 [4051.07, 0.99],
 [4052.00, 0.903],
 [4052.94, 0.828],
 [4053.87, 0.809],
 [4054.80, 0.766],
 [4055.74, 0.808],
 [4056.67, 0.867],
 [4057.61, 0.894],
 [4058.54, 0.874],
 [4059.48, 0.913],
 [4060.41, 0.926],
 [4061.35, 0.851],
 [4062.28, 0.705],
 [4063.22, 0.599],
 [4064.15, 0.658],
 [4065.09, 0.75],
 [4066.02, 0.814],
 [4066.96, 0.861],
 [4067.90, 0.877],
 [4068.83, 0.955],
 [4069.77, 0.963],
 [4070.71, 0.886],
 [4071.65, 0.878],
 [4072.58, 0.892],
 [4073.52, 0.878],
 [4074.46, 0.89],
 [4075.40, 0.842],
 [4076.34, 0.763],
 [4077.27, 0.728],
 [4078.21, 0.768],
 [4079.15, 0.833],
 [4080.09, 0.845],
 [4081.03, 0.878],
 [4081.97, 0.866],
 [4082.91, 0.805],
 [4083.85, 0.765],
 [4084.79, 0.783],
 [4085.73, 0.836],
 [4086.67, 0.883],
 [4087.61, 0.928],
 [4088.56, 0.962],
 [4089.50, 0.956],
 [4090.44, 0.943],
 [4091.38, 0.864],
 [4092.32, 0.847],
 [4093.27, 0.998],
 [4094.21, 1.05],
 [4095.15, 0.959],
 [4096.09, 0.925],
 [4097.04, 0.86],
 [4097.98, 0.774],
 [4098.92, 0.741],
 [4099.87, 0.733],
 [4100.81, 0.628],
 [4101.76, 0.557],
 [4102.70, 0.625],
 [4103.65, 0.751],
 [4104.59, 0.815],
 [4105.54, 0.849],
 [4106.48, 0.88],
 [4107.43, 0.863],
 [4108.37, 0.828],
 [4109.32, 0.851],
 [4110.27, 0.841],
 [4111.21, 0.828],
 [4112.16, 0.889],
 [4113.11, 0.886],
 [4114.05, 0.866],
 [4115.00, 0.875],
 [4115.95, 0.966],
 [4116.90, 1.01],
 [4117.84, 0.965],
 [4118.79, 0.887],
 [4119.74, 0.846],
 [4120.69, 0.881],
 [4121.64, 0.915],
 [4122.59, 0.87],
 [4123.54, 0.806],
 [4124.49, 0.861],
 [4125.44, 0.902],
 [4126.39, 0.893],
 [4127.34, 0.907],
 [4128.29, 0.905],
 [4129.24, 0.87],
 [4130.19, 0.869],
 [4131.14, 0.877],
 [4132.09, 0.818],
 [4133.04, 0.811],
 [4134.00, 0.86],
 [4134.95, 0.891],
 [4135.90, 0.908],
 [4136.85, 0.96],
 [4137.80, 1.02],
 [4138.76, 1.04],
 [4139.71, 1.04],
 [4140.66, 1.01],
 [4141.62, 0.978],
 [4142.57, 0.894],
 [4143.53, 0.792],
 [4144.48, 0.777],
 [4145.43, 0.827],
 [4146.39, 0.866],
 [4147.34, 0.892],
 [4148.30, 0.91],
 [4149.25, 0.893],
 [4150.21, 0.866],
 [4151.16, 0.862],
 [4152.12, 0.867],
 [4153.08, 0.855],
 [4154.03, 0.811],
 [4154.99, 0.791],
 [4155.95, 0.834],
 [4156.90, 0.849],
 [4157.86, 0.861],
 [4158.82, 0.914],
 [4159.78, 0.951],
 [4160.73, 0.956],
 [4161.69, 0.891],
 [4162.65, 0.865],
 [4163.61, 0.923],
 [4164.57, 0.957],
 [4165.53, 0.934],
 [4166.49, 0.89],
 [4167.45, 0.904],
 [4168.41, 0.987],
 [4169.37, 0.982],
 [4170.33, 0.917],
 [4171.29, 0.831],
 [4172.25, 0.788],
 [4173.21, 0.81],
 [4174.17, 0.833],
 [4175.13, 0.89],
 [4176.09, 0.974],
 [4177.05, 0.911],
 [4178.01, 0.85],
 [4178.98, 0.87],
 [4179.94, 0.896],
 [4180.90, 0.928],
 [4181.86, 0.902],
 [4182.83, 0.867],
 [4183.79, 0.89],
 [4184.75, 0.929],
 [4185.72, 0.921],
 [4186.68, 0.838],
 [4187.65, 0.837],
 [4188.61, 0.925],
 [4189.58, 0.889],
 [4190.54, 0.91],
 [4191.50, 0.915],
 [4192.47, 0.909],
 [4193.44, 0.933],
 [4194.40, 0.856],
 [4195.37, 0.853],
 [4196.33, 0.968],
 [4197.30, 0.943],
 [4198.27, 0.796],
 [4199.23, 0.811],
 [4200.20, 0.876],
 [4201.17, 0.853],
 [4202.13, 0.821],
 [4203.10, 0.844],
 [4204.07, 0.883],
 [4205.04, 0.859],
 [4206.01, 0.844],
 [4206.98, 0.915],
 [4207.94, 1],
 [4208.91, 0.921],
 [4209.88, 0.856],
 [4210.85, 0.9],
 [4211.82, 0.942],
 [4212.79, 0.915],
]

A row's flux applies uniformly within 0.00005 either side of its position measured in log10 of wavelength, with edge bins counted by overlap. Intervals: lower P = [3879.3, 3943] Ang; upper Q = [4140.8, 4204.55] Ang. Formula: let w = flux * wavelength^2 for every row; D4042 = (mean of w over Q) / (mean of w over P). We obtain 1.68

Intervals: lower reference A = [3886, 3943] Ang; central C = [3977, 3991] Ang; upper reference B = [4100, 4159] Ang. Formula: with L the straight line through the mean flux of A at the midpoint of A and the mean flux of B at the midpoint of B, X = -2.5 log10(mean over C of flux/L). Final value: -0.20 mag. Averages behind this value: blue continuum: 0.591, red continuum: 0.866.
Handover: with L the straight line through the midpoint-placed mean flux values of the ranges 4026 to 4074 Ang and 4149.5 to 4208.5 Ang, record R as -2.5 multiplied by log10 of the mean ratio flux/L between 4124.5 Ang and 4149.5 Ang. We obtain -0.03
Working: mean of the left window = 0.849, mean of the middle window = 0.9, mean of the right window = 0.886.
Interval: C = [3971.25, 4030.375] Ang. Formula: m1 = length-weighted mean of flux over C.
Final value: 0.828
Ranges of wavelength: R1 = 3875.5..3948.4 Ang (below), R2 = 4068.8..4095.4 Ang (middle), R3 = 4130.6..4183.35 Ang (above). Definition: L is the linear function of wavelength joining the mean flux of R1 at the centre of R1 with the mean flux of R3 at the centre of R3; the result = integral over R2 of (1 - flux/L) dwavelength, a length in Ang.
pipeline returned -2.3 Ang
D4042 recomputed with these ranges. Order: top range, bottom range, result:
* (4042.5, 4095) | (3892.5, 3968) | 1.53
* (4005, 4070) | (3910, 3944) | 1.68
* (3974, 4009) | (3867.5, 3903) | 1.31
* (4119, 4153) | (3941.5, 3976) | 1.79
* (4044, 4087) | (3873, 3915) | 1.33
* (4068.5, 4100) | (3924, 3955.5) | 1.78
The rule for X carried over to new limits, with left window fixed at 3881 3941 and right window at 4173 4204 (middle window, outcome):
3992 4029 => -0.25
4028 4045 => -0.19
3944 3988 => 0.07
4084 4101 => -0.12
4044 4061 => -0.14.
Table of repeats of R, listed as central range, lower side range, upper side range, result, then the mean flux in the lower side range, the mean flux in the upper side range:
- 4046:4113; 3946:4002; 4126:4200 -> -0.060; 0.673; 0.891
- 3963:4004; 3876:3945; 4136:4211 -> 0.018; 0.601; 0.892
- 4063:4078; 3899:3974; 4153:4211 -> -0.125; 0.563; 0.887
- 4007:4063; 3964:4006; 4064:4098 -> -0.120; 0.687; 0.867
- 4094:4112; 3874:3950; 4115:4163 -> 0.054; 0.611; 0.892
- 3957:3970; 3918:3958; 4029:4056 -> 0.491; 0.556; 0.853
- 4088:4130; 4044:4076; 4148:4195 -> -0.002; 0.838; 0.889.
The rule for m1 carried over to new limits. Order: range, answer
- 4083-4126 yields 0.856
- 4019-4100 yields 0.861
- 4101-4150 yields 0.873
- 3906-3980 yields 0.562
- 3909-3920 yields 0.762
